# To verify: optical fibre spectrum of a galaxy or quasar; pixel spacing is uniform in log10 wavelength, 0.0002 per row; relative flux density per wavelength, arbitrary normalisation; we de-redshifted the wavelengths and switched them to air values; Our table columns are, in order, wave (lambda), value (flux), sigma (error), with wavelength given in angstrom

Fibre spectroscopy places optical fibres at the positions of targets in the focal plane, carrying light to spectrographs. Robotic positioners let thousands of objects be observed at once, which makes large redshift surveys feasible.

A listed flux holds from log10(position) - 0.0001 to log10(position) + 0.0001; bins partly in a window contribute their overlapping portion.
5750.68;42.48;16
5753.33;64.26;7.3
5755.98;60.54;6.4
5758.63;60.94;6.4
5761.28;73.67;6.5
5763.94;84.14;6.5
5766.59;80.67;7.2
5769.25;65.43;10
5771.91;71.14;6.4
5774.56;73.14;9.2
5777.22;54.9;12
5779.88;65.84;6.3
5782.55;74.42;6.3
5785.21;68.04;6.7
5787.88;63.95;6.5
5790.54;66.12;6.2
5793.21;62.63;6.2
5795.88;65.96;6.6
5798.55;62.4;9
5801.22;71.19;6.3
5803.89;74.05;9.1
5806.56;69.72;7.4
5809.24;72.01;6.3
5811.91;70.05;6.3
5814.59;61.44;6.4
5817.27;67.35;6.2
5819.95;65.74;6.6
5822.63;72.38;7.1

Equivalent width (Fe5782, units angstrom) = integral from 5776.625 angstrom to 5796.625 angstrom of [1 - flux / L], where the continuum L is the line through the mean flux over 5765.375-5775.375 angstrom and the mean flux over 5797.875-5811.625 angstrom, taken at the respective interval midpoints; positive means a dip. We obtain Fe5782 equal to 1.6 angstrom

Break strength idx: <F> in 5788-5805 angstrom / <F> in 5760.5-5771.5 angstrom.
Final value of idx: 0.88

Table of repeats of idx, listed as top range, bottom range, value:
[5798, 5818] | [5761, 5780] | 0.96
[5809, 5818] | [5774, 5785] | 1.01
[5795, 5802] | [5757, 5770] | 0.91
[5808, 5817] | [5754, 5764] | 1.00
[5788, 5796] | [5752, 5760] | 1.04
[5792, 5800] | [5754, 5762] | 0.99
